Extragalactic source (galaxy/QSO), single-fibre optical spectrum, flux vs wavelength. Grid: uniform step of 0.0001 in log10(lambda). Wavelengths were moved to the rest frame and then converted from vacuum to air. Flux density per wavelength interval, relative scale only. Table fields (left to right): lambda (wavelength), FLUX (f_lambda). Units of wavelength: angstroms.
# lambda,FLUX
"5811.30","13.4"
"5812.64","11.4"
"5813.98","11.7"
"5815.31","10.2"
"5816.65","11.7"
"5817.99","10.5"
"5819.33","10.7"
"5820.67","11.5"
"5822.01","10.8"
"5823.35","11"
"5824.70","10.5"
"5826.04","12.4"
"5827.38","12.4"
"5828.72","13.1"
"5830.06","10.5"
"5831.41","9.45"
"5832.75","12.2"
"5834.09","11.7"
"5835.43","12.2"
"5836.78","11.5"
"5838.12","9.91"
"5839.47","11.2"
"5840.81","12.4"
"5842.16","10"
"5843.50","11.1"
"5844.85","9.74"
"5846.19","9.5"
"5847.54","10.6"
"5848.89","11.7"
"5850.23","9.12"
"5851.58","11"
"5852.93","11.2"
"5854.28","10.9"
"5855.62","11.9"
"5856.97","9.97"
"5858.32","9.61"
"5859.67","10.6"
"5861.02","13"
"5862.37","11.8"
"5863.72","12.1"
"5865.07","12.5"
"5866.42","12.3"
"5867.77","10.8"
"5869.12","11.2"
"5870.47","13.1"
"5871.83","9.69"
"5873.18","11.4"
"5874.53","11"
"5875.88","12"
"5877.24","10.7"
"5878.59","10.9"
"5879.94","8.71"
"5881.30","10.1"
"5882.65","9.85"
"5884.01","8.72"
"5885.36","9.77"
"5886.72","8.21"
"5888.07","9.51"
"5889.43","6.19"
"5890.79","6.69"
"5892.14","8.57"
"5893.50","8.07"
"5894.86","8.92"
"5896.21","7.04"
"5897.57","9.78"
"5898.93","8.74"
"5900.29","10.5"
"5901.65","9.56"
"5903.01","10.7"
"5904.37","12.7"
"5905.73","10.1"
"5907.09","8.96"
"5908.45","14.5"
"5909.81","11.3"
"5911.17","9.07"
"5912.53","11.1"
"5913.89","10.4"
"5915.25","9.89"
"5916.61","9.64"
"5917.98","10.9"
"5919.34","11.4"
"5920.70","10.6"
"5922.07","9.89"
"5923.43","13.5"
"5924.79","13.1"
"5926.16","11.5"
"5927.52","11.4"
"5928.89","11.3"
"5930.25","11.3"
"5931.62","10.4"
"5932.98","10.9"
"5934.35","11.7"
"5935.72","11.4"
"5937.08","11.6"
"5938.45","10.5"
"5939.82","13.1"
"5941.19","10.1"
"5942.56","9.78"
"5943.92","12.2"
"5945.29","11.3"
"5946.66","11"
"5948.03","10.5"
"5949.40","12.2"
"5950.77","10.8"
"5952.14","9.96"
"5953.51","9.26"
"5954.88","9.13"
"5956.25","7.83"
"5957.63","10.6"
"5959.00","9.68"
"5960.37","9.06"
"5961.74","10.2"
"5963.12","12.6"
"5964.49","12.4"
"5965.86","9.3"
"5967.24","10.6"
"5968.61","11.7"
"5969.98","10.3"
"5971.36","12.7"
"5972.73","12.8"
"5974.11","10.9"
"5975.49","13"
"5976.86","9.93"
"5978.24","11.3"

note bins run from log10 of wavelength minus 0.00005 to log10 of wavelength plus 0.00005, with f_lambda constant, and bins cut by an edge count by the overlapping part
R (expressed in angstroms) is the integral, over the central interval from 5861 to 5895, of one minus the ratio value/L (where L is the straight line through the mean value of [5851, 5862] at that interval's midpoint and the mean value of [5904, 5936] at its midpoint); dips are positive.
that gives 2.69 angstroms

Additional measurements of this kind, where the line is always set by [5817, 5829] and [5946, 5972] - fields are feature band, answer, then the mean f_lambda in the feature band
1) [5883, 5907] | 4.1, 9.05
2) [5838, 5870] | 0.4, 11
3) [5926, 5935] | -0.4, 11.2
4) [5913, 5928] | -0.5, 11.1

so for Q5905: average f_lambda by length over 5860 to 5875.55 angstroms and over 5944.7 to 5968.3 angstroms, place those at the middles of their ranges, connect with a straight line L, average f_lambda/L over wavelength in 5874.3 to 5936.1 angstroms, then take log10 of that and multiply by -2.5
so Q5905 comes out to 0.09 mag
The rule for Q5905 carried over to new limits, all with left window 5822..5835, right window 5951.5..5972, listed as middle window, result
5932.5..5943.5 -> -0.06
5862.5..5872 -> -0.06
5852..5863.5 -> 0.00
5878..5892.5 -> 0.24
